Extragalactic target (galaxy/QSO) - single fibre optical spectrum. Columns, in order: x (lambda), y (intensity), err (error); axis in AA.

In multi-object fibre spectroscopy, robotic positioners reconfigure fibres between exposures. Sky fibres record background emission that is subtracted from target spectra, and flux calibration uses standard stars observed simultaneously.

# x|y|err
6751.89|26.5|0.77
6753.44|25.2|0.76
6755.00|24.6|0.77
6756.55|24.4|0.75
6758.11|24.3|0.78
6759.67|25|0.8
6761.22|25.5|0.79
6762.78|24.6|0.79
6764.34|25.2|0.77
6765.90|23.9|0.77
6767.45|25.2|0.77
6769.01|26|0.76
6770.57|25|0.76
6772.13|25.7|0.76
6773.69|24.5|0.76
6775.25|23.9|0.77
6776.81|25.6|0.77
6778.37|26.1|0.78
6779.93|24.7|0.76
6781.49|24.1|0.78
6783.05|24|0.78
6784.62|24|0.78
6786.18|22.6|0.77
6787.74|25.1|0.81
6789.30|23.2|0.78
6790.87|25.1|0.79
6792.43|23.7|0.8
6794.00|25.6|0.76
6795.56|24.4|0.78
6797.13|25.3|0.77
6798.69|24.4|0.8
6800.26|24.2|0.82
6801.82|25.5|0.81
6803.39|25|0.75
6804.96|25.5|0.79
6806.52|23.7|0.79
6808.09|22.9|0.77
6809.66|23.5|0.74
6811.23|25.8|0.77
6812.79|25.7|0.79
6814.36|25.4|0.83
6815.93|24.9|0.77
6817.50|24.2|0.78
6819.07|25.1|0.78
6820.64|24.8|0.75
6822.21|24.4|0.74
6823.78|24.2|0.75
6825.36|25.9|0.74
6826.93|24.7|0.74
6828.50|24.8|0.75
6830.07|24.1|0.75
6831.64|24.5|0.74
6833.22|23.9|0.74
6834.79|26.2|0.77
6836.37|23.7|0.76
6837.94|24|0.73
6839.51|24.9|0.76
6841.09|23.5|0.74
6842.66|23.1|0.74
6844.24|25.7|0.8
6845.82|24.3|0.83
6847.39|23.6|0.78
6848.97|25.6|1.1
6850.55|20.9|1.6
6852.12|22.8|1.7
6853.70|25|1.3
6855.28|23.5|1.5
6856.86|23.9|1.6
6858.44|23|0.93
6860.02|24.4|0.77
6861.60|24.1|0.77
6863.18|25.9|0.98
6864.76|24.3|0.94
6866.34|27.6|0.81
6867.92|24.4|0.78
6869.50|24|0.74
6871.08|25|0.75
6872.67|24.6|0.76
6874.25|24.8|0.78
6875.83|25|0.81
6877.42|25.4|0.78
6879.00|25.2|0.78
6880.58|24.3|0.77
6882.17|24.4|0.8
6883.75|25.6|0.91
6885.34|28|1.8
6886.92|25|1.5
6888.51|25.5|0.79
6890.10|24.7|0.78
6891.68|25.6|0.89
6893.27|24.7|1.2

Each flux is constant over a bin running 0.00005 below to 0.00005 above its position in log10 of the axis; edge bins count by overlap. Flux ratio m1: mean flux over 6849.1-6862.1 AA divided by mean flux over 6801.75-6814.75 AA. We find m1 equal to 1.0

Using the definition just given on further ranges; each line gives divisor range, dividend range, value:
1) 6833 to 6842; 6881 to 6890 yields 1.05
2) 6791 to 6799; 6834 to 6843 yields 0.98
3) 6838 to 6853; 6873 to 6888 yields 1.06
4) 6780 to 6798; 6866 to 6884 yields 1.03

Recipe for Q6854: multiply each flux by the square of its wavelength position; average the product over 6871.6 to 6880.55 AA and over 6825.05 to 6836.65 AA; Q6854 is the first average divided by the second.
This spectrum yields 1.0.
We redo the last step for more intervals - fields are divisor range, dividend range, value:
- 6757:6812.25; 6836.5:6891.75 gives 1.02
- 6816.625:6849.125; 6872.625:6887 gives 1.05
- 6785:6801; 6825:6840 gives 1.02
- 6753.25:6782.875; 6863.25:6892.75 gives 1.05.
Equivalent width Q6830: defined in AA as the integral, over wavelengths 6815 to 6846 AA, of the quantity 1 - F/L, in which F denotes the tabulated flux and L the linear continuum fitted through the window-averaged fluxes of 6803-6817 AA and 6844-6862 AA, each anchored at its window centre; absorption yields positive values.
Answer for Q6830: -0.3 AA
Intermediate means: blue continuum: 24.7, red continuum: 23.8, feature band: 24.5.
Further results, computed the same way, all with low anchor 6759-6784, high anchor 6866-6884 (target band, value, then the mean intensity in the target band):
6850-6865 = 0.7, 23.8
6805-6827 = 0.2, 24.7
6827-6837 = 0.2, 24.6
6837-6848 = 0.3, 24.2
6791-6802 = 0.1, 24.7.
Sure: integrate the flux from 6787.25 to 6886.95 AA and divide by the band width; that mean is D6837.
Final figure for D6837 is 24.6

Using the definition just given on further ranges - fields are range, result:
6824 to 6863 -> 24.2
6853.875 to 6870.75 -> 24.5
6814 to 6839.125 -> 24.7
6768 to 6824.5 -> 24.7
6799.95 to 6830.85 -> 24.7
